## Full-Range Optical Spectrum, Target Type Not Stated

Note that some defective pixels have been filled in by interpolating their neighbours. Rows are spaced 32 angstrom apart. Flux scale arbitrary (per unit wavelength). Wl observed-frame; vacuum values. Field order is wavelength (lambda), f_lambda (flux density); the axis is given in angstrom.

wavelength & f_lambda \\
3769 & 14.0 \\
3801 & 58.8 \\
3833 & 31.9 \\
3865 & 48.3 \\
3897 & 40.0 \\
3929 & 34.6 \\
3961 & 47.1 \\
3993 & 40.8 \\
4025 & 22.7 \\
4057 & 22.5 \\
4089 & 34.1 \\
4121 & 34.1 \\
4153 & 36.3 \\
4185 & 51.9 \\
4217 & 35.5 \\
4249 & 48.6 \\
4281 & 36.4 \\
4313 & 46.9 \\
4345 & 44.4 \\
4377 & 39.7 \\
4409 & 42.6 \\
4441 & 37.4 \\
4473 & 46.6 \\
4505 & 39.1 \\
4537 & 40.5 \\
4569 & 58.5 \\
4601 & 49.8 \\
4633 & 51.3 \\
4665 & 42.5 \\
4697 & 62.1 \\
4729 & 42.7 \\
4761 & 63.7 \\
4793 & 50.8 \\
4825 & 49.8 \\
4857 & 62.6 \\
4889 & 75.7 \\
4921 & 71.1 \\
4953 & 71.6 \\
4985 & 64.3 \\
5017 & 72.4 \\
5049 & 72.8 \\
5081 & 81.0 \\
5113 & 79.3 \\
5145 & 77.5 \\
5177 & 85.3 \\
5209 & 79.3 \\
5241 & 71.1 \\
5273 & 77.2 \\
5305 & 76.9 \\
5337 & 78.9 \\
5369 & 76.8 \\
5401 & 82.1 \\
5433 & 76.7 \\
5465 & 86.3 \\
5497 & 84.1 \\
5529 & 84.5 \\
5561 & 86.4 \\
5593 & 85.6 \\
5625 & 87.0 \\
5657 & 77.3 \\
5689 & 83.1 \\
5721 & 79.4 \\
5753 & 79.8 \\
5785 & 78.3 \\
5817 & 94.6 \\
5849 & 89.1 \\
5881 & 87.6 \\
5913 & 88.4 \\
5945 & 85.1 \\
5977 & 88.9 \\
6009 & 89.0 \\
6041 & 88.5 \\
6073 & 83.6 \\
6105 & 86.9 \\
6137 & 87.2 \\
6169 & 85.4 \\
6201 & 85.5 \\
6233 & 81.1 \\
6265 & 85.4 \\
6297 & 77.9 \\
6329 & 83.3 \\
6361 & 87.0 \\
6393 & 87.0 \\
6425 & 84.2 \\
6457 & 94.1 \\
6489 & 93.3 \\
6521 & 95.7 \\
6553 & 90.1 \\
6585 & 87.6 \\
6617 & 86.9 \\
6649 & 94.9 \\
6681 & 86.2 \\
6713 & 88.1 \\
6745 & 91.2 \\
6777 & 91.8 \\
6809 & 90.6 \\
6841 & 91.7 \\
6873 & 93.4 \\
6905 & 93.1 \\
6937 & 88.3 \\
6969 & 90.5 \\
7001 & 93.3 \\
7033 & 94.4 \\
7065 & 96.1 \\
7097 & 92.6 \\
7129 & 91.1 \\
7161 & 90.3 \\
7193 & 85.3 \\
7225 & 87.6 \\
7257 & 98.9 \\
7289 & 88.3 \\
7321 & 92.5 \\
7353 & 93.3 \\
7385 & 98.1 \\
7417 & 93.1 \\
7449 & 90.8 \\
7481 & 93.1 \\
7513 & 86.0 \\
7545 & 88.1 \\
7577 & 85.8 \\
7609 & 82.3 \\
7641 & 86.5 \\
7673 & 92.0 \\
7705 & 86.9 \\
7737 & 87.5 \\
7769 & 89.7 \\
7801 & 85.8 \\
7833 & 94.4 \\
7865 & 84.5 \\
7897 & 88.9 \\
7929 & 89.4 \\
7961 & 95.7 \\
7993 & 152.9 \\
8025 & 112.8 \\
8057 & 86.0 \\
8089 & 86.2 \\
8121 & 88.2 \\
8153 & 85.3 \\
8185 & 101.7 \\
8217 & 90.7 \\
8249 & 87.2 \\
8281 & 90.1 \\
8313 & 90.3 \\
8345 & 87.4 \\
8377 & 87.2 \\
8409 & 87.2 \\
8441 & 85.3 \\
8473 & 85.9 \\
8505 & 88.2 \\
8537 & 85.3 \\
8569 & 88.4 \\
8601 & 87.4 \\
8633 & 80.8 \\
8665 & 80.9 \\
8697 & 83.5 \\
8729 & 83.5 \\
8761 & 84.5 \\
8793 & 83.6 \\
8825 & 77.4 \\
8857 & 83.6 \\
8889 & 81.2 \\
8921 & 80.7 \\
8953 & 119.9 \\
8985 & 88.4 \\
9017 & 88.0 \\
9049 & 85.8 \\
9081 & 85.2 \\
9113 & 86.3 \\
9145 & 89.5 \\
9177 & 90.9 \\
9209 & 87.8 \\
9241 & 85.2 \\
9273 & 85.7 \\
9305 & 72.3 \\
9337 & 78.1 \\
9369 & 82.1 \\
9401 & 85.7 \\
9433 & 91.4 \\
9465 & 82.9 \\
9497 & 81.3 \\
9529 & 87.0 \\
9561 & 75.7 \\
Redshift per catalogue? 0.218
